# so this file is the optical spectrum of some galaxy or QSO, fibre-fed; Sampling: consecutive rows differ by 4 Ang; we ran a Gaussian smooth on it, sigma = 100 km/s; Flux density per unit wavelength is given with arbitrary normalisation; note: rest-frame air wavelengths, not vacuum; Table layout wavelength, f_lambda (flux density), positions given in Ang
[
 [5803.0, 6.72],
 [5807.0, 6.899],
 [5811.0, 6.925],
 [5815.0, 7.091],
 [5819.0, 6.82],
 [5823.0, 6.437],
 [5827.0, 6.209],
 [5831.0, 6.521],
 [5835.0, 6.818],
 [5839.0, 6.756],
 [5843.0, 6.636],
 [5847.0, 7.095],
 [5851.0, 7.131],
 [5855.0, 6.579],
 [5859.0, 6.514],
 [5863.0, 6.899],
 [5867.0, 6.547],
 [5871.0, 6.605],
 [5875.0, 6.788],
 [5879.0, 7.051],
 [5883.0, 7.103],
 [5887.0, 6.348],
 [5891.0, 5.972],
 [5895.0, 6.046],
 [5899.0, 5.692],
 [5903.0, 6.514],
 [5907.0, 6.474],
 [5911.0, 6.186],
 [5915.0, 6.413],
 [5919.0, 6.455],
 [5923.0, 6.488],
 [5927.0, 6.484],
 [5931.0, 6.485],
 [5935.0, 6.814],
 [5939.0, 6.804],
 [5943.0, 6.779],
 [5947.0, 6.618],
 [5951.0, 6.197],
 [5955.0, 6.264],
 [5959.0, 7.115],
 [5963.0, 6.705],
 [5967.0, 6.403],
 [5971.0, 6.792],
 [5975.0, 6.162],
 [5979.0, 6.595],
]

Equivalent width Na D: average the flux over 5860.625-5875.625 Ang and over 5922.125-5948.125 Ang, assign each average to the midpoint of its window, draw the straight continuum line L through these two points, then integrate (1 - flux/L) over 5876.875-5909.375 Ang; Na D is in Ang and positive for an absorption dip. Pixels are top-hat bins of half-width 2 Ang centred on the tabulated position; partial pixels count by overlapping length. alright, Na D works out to 1.4 Ang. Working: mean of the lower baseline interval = 6.7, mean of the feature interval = 6.4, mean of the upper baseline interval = 6.65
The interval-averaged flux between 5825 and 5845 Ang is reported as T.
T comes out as 6.59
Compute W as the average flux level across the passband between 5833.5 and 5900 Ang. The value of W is 6.63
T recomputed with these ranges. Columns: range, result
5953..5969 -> 6.62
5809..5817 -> 7.01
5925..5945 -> 6.67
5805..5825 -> 6.83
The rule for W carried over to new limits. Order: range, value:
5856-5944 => 6.52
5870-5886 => 6.87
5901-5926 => 6.42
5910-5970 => 6.56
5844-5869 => 6.79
